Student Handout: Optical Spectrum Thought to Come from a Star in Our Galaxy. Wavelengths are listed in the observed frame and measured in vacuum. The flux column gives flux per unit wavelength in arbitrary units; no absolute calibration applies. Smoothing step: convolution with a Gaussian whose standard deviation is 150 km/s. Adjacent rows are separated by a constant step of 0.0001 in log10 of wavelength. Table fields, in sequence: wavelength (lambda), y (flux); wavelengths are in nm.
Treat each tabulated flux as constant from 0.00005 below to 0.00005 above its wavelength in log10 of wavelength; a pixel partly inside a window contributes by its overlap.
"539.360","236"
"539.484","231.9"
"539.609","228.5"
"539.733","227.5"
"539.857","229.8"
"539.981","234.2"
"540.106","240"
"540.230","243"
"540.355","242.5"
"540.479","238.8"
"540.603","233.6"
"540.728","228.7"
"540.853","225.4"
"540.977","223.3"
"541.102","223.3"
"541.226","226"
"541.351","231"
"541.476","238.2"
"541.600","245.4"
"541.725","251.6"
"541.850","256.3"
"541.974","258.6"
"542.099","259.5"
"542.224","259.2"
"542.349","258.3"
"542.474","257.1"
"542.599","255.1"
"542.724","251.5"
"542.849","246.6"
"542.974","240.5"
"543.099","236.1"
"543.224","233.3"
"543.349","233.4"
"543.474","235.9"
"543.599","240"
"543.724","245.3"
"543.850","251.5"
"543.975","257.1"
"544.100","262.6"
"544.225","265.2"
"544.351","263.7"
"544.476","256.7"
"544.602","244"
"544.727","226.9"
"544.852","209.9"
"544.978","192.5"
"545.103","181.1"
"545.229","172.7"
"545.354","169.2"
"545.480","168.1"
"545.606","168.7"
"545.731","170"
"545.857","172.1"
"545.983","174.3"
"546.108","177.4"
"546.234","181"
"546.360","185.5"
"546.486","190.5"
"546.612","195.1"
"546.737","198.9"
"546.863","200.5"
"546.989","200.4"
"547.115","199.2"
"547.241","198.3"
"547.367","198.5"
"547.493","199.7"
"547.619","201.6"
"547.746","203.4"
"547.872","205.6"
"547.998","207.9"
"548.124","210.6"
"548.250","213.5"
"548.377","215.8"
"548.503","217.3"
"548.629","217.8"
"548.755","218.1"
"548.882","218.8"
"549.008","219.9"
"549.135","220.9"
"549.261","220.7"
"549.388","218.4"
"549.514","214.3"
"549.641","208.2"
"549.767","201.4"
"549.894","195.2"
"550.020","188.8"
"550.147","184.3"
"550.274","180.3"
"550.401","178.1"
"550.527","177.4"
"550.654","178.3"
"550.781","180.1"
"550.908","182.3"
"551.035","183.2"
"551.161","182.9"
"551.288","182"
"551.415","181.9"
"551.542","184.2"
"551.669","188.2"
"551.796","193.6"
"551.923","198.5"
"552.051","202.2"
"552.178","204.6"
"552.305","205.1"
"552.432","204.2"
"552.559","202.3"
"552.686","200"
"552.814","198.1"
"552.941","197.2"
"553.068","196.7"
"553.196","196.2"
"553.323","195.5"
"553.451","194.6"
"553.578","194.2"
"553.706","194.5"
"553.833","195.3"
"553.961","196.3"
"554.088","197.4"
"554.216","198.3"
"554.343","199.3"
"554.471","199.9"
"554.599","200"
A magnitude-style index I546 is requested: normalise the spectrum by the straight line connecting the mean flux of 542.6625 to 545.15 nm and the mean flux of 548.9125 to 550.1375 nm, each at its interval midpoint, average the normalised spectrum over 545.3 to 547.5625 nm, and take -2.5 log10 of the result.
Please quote 0.207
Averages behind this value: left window 239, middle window 186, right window 209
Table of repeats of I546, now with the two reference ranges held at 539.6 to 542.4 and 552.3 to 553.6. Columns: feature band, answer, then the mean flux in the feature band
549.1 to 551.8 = 0.084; 192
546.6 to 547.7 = 0.099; 199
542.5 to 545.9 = 0.020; 225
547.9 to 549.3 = -0.015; 216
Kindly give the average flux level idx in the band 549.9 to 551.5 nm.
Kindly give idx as 182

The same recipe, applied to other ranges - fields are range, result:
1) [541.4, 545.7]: 235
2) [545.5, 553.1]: 196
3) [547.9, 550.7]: 205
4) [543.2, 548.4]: 209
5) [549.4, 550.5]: 195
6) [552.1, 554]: 198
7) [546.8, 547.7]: 200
